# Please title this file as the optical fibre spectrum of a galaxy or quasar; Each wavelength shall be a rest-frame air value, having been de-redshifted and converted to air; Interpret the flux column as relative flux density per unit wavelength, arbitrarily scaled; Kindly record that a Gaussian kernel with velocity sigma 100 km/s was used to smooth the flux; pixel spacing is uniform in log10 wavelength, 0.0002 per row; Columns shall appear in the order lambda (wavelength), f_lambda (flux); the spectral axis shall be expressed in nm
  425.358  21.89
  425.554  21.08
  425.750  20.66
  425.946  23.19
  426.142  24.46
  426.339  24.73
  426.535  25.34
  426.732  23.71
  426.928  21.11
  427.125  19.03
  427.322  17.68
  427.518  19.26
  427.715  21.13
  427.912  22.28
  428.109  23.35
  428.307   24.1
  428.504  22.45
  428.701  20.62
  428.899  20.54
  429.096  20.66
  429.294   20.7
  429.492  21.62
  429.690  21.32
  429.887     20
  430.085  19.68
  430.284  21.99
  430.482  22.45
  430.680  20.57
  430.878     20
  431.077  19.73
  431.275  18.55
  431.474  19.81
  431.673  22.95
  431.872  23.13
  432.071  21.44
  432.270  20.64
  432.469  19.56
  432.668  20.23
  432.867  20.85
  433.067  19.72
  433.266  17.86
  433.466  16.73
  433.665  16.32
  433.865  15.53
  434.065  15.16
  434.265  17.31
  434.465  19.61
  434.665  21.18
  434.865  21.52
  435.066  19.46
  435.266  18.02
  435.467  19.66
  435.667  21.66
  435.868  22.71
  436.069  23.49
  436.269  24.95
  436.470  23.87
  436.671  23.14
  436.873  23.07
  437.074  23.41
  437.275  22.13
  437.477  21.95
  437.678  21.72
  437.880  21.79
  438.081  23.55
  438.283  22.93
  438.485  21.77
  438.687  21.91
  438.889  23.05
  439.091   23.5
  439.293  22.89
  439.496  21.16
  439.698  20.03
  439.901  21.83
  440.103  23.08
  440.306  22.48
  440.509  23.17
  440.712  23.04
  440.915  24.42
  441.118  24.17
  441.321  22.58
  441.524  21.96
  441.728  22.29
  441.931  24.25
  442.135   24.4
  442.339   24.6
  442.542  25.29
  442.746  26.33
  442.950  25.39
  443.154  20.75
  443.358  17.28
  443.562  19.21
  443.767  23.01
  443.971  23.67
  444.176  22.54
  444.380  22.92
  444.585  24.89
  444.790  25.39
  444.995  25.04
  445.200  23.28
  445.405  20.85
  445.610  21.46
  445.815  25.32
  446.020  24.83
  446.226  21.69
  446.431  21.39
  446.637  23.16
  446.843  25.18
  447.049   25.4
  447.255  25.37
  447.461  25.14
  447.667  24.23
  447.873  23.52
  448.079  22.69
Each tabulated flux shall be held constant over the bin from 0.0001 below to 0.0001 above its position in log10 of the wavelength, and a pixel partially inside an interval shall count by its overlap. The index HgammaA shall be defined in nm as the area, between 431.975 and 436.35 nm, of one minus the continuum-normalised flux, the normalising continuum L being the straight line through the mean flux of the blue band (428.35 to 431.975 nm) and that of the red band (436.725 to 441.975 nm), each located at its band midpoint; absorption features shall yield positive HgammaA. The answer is 0.41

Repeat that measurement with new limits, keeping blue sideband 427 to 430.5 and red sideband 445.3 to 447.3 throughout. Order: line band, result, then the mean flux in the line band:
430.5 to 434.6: 0.41 nm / 19.4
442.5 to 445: 0.00 nm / 23.1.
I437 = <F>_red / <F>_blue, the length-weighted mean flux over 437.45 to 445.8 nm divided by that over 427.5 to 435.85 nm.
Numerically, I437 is 1.1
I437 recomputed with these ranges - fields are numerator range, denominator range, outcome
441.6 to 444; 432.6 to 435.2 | 1.24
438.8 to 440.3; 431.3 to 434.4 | 1.16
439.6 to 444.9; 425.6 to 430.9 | 1.07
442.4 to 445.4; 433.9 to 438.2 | 1.09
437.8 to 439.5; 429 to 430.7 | 1.08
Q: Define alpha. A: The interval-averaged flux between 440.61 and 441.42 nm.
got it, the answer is 23.6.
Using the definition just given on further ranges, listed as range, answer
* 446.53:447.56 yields 24.8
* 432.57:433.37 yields 19.6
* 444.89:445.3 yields 24.2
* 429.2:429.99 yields 20.9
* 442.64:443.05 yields 25.8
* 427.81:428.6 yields 23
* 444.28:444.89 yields 24.4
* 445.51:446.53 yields 23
